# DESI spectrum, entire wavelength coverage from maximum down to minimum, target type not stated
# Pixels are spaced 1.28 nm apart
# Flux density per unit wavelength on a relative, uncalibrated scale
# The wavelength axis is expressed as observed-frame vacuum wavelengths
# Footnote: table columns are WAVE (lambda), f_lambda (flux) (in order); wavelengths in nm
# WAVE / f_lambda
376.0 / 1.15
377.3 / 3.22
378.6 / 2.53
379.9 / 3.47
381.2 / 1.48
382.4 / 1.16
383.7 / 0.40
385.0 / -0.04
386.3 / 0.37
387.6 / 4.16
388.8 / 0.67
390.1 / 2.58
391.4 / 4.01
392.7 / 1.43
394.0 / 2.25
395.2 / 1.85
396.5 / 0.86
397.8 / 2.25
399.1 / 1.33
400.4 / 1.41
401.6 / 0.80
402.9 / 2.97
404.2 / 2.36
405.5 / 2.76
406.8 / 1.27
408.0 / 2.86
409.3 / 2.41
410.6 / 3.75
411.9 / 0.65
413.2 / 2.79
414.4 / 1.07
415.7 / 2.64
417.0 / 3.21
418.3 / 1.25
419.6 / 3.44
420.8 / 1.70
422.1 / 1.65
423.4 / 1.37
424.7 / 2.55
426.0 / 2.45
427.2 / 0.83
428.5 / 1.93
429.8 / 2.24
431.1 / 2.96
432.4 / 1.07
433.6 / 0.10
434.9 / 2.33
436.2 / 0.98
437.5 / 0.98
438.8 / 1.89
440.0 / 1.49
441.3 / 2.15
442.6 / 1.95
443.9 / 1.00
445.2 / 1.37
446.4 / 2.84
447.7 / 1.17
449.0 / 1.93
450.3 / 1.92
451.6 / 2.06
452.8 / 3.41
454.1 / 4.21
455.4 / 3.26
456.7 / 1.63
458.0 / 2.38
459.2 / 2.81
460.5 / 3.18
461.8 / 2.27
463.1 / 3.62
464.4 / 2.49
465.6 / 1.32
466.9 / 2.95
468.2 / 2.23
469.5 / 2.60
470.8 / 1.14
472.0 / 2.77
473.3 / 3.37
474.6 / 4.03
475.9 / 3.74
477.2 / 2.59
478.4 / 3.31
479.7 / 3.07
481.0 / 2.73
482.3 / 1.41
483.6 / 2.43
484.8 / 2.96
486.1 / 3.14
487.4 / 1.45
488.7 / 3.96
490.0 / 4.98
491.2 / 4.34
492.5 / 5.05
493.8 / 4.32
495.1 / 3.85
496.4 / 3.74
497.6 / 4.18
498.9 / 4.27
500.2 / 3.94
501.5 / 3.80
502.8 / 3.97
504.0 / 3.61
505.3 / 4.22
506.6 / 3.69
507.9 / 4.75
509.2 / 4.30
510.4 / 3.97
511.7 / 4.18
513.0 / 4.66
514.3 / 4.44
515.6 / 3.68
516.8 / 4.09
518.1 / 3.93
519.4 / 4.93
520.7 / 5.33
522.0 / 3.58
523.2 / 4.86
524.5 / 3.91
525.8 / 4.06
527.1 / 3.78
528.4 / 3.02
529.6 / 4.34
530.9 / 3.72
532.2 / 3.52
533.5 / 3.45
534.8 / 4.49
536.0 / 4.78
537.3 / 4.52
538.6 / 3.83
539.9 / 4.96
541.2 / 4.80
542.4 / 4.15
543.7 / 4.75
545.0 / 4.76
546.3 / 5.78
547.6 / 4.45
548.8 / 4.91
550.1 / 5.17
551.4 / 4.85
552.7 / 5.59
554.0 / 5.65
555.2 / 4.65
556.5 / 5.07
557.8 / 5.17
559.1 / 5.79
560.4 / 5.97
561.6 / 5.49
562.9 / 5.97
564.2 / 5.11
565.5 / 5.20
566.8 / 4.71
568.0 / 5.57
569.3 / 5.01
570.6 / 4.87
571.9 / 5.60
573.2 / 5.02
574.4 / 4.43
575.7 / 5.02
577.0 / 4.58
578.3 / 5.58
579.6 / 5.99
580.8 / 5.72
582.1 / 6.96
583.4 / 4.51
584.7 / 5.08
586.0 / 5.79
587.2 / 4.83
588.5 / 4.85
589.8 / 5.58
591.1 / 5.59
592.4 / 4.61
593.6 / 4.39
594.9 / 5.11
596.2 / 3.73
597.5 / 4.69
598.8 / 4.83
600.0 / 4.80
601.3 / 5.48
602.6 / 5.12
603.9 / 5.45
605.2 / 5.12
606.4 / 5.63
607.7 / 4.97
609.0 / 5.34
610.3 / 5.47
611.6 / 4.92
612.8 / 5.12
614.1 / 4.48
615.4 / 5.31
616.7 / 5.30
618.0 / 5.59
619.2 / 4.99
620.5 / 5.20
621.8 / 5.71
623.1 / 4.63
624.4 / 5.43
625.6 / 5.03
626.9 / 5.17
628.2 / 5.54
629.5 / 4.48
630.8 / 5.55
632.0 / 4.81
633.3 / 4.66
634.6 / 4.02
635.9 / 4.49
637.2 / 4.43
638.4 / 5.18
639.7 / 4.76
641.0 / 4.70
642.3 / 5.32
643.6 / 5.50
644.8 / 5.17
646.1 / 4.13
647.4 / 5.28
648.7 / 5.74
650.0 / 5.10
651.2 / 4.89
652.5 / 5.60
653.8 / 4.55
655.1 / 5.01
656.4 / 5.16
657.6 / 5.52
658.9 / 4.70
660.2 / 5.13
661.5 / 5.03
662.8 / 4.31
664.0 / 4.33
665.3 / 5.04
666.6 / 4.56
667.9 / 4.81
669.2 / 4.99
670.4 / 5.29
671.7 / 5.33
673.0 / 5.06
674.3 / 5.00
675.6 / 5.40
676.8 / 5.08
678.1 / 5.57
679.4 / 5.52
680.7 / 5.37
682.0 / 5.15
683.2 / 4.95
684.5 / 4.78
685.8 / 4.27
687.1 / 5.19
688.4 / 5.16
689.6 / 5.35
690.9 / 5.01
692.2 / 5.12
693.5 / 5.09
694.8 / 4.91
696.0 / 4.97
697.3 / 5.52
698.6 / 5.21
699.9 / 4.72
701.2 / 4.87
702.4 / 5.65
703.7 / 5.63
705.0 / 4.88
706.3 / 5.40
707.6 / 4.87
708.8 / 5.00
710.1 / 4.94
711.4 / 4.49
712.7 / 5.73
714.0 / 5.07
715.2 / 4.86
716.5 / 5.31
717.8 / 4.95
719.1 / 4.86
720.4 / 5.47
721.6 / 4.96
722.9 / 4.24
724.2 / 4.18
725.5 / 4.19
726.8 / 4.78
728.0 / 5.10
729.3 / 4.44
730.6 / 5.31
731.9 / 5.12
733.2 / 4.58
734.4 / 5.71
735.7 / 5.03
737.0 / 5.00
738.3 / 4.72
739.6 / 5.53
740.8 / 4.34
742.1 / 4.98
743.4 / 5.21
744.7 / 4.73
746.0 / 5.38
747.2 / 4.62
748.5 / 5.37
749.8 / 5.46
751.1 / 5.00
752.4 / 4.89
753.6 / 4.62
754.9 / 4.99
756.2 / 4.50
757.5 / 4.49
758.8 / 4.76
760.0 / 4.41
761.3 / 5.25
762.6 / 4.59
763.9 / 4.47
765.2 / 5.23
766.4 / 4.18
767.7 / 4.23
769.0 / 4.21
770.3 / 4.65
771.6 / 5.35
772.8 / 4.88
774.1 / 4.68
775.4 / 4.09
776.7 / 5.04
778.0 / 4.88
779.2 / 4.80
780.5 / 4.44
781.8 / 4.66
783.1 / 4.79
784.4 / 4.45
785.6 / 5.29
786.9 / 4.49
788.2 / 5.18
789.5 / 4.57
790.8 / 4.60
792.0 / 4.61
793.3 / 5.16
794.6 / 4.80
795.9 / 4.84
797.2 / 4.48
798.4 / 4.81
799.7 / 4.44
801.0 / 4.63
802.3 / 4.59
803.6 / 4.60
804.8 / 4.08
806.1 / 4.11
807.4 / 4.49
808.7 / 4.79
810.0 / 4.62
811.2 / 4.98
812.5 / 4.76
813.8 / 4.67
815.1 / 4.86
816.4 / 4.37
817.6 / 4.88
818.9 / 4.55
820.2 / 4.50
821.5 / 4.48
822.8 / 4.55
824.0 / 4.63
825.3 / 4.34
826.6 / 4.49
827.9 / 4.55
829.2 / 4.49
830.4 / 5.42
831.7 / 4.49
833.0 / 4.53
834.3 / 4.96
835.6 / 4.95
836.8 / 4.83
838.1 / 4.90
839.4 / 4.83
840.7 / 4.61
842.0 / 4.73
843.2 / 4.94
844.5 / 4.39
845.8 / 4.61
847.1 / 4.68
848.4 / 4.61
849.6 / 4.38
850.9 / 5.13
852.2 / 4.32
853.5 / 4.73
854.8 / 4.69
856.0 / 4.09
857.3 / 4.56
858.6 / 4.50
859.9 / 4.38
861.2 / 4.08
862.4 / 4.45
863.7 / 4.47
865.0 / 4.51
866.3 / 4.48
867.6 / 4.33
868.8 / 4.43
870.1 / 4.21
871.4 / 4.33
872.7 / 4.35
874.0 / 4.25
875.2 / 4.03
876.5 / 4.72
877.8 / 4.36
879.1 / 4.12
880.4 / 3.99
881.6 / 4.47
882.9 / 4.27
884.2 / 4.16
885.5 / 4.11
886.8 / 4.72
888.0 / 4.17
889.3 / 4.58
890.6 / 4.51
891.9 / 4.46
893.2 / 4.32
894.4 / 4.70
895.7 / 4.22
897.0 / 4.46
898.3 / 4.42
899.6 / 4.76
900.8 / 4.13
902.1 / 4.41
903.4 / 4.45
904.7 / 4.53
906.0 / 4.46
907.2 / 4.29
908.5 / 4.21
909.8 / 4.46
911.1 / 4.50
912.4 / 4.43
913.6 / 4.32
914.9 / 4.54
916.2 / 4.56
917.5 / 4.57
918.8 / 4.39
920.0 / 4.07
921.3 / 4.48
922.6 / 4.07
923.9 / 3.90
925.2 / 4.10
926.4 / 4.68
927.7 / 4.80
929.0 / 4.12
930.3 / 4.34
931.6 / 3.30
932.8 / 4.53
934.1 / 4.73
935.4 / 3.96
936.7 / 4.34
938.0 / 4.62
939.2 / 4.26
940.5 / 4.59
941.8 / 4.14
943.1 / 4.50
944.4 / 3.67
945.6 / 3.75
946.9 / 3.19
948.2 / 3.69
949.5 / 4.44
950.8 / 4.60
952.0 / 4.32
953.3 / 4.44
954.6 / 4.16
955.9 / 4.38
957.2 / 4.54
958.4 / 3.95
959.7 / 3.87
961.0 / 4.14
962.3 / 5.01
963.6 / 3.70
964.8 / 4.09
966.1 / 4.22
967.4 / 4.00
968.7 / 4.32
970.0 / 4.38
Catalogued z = 0.23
